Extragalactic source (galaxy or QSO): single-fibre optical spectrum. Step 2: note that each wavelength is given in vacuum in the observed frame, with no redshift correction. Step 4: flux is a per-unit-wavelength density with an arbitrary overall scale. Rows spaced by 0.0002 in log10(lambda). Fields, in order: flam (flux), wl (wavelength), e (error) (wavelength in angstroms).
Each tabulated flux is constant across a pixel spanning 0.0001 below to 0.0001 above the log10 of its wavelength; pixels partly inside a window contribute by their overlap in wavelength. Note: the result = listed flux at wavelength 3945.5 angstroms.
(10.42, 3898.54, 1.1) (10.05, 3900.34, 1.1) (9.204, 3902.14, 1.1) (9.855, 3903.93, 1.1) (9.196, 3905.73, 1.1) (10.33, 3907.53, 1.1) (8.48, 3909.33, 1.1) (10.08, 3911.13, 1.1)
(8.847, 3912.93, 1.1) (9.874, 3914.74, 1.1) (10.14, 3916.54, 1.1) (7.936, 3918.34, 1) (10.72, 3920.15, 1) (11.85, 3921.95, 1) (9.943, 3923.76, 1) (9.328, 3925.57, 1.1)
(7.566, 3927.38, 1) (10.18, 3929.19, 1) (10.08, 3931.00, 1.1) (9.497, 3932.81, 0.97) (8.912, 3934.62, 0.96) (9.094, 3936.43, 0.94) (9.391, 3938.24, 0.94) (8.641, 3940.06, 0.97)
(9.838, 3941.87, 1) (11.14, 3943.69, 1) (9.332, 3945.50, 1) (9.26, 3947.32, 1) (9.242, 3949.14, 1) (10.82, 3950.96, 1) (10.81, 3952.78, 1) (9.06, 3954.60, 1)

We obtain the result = 9.332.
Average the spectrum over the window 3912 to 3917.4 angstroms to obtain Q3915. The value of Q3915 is 9.61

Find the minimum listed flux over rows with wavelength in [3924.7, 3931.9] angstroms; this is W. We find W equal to 7.566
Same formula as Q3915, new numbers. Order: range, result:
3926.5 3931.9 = 9.28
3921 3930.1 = 9.78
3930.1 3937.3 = 9.4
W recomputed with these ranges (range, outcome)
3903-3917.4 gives 8.48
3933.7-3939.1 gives 8.912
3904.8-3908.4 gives 9.196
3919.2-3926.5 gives 9.328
